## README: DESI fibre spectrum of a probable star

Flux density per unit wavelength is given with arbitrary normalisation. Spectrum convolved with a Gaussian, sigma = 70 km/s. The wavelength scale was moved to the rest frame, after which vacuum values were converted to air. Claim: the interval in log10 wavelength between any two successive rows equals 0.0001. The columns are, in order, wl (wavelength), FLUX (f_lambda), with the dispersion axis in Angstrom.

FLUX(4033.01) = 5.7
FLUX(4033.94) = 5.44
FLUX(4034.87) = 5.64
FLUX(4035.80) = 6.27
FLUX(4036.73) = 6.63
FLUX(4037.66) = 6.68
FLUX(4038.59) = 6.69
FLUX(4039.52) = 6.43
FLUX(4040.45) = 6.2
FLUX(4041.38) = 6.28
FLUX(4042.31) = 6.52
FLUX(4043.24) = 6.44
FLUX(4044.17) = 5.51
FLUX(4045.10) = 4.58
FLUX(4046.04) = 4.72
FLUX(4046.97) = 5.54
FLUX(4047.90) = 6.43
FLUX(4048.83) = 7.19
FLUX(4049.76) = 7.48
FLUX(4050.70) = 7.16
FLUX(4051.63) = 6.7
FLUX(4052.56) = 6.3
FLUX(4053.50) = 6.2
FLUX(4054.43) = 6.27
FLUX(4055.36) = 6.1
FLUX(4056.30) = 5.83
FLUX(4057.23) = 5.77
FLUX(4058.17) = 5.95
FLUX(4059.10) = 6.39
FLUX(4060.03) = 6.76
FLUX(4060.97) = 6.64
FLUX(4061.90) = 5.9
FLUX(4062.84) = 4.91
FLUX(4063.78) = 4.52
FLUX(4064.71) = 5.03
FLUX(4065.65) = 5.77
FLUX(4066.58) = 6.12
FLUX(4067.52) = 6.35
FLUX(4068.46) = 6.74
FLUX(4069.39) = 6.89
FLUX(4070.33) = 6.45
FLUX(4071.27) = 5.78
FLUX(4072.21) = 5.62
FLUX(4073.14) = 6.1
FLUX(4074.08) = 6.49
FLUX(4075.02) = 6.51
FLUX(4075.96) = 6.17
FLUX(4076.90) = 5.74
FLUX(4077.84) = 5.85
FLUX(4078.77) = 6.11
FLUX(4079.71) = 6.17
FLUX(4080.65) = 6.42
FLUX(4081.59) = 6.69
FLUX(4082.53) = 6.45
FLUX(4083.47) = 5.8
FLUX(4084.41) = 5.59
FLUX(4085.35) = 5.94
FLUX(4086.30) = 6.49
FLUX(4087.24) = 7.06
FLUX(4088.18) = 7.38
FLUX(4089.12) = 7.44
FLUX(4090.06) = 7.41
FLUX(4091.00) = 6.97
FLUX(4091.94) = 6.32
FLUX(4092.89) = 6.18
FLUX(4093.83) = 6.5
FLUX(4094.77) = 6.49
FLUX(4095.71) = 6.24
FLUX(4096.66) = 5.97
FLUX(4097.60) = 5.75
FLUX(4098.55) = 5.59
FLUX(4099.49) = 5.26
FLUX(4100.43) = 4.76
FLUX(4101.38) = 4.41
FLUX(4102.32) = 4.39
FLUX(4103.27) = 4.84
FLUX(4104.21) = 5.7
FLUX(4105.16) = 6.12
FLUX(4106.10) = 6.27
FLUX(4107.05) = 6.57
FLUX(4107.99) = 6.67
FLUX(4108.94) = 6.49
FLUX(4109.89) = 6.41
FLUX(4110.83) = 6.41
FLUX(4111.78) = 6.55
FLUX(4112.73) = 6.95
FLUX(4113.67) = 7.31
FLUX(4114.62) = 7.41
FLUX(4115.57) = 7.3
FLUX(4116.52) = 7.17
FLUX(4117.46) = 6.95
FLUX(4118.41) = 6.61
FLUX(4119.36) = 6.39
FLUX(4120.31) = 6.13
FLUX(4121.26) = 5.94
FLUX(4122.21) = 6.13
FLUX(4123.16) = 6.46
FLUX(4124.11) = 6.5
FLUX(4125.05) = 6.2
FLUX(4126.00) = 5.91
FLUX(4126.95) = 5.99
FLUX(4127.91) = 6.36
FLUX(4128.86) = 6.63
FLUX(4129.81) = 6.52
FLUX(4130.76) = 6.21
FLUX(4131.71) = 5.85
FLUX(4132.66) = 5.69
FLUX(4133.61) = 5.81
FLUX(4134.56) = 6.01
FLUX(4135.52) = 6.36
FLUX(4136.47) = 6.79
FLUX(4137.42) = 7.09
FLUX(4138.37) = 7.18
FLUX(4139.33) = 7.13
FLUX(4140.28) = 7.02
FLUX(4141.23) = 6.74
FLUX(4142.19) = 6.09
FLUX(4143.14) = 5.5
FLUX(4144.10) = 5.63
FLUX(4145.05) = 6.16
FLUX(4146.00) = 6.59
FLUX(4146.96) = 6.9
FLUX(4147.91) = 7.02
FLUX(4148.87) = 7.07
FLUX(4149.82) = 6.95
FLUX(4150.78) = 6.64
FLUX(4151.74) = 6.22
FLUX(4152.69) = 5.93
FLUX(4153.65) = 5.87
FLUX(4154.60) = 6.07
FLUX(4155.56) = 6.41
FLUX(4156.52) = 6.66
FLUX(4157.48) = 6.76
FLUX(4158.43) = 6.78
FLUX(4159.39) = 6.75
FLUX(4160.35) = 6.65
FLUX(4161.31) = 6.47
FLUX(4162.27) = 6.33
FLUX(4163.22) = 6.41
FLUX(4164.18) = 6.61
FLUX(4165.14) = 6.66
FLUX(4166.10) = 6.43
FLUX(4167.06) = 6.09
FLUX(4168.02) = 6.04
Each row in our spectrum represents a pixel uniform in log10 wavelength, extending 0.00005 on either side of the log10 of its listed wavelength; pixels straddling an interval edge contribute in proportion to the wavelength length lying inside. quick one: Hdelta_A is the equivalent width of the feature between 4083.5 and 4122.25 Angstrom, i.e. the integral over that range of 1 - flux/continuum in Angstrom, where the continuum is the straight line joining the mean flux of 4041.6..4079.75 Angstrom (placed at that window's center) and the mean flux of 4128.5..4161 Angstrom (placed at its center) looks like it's -0.1 Angstrom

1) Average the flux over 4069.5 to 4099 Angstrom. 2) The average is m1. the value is 6.32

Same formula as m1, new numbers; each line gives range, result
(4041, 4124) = 6.21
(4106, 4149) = 6.5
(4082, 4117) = 6.29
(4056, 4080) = 6.02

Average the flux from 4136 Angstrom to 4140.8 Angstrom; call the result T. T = 7.05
